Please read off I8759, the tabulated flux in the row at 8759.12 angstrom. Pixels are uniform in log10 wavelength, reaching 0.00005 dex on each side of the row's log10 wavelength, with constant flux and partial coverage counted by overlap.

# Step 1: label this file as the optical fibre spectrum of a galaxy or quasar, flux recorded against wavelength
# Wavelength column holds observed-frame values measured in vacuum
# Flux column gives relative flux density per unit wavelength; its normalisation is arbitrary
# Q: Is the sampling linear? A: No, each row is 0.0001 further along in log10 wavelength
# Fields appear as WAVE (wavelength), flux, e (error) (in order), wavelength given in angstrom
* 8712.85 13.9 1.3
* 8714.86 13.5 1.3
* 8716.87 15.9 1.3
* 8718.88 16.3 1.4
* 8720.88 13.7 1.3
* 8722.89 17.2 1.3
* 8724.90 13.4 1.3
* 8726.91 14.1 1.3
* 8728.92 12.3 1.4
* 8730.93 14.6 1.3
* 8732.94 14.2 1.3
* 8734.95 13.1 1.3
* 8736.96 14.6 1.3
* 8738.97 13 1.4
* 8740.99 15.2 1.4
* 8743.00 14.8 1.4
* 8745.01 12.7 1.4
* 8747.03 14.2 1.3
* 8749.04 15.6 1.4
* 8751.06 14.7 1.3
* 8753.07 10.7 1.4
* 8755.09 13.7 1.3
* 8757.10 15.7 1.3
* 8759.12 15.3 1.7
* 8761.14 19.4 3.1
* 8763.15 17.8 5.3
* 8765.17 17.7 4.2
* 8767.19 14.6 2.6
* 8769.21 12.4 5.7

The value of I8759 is 15.3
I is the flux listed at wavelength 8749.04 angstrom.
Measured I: 15.6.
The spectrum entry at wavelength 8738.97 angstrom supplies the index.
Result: 13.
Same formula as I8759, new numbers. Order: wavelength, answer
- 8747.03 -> 14.2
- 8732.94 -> 14.2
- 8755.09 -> 13.7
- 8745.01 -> 12.7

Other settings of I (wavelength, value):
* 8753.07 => 10.7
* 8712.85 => 13.9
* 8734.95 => 13.1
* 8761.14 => 19.4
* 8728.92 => 12.3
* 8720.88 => 13.7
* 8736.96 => 14.6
